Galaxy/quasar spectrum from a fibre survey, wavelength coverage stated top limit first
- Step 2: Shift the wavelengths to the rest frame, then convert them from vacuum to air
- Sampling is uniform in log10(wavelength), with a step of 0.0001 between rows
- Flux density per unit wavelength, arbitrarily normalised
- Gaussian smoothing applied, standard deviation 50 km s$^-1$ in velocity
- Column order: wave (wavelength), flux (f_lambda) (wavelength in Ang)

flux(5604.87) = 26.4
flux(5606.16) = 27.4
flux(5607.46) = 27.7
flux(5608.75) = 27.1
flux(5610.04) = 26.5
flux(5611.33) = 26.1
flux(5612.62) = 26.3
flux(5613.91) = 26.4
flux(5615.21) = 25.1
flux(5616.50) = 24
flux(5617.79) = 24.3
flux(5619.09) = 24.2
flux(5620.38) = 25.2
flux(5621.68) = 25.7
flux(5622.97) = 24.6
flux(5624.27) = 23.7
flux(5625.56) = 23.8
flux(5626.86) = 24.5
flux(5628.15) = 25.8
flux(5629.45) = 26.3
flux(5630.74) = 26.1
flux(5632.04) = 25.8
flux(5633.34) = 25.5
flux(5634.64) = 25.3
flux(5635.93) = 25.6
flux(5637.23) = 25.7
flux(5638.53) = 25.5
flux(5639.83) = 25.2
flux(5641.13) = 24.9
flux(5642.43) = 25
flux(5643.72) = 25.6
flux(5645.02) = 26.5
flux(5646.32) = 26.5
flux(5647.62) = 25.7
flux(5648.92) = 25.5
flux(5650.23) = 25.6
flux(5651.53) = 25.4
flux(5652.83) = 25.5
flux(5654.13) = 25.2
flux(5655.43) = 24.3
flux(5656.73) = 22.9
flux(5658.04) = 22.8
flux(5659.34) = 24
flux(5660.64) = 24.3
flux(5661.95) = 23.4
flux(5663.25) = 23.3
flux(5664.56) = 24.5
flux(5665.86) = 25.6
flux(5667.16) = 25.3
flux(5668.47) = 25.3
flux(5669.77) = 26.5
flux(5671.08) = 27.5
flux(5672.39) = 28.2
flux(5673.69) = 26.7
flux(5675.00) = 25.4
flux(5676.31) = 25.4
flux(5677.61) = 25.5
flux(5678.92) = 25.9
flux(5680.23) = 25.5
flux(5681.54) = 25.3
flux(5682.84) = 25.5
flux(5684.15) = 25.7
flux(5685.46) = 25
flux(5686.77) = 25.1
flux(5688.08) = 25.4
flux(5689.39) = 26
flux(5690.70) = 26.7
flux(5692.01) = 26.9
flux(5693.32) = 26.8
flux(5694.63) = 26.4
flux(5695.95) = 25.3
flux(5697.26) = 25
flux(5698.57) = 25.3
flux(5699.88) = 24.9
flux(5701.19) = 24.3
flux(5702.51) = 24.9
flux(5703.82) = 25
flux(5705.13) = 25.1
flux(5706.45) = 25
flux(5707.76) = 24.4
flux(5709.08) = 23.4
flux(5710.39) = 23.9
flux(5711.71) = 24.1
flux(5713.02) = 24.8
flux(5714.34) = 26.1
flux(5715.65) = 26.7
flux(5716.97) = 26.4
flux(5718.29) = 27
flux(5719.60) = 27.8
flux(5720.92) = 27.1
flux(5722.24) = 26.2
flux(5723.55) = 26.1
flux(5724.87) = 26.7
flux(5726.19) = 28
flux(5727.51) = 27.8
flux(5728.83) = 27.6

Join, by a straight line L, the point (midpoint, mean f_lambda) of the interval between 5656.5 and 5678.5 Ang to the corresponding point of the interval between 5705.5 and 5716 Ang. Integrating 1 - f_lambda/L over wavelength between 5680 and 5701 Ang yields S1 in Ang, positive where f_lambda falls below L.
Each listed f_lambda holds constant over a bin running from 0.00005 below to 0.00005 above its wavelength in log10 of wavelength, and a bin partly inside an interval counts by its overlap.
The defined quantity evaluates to -0.6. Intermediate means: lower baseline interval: 25.1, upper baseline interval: 24.8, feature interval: 25.7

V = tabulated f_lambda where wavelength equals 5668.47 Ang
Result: 25.3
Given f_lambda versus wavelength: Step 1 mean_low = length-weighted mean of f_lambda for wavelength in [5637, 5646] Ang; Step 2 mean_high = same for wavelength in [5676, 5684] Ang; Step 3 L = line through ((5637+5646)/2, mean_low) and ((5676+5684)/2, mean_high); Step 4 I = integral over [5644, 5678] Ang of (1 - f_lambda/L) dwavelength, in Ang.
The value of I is 0.4 Ang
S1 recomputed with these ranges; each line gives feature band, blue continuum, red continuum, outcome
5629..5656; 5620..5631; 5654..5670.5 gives -0.9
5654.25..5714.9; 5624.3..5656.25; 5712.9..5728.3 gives 2.3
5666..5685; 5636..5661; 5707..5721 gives -0.5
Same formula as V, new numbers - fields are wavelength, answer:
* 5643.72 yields 25.6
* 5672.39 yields 28.2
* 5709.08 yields 23.4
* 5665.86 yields 25.6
